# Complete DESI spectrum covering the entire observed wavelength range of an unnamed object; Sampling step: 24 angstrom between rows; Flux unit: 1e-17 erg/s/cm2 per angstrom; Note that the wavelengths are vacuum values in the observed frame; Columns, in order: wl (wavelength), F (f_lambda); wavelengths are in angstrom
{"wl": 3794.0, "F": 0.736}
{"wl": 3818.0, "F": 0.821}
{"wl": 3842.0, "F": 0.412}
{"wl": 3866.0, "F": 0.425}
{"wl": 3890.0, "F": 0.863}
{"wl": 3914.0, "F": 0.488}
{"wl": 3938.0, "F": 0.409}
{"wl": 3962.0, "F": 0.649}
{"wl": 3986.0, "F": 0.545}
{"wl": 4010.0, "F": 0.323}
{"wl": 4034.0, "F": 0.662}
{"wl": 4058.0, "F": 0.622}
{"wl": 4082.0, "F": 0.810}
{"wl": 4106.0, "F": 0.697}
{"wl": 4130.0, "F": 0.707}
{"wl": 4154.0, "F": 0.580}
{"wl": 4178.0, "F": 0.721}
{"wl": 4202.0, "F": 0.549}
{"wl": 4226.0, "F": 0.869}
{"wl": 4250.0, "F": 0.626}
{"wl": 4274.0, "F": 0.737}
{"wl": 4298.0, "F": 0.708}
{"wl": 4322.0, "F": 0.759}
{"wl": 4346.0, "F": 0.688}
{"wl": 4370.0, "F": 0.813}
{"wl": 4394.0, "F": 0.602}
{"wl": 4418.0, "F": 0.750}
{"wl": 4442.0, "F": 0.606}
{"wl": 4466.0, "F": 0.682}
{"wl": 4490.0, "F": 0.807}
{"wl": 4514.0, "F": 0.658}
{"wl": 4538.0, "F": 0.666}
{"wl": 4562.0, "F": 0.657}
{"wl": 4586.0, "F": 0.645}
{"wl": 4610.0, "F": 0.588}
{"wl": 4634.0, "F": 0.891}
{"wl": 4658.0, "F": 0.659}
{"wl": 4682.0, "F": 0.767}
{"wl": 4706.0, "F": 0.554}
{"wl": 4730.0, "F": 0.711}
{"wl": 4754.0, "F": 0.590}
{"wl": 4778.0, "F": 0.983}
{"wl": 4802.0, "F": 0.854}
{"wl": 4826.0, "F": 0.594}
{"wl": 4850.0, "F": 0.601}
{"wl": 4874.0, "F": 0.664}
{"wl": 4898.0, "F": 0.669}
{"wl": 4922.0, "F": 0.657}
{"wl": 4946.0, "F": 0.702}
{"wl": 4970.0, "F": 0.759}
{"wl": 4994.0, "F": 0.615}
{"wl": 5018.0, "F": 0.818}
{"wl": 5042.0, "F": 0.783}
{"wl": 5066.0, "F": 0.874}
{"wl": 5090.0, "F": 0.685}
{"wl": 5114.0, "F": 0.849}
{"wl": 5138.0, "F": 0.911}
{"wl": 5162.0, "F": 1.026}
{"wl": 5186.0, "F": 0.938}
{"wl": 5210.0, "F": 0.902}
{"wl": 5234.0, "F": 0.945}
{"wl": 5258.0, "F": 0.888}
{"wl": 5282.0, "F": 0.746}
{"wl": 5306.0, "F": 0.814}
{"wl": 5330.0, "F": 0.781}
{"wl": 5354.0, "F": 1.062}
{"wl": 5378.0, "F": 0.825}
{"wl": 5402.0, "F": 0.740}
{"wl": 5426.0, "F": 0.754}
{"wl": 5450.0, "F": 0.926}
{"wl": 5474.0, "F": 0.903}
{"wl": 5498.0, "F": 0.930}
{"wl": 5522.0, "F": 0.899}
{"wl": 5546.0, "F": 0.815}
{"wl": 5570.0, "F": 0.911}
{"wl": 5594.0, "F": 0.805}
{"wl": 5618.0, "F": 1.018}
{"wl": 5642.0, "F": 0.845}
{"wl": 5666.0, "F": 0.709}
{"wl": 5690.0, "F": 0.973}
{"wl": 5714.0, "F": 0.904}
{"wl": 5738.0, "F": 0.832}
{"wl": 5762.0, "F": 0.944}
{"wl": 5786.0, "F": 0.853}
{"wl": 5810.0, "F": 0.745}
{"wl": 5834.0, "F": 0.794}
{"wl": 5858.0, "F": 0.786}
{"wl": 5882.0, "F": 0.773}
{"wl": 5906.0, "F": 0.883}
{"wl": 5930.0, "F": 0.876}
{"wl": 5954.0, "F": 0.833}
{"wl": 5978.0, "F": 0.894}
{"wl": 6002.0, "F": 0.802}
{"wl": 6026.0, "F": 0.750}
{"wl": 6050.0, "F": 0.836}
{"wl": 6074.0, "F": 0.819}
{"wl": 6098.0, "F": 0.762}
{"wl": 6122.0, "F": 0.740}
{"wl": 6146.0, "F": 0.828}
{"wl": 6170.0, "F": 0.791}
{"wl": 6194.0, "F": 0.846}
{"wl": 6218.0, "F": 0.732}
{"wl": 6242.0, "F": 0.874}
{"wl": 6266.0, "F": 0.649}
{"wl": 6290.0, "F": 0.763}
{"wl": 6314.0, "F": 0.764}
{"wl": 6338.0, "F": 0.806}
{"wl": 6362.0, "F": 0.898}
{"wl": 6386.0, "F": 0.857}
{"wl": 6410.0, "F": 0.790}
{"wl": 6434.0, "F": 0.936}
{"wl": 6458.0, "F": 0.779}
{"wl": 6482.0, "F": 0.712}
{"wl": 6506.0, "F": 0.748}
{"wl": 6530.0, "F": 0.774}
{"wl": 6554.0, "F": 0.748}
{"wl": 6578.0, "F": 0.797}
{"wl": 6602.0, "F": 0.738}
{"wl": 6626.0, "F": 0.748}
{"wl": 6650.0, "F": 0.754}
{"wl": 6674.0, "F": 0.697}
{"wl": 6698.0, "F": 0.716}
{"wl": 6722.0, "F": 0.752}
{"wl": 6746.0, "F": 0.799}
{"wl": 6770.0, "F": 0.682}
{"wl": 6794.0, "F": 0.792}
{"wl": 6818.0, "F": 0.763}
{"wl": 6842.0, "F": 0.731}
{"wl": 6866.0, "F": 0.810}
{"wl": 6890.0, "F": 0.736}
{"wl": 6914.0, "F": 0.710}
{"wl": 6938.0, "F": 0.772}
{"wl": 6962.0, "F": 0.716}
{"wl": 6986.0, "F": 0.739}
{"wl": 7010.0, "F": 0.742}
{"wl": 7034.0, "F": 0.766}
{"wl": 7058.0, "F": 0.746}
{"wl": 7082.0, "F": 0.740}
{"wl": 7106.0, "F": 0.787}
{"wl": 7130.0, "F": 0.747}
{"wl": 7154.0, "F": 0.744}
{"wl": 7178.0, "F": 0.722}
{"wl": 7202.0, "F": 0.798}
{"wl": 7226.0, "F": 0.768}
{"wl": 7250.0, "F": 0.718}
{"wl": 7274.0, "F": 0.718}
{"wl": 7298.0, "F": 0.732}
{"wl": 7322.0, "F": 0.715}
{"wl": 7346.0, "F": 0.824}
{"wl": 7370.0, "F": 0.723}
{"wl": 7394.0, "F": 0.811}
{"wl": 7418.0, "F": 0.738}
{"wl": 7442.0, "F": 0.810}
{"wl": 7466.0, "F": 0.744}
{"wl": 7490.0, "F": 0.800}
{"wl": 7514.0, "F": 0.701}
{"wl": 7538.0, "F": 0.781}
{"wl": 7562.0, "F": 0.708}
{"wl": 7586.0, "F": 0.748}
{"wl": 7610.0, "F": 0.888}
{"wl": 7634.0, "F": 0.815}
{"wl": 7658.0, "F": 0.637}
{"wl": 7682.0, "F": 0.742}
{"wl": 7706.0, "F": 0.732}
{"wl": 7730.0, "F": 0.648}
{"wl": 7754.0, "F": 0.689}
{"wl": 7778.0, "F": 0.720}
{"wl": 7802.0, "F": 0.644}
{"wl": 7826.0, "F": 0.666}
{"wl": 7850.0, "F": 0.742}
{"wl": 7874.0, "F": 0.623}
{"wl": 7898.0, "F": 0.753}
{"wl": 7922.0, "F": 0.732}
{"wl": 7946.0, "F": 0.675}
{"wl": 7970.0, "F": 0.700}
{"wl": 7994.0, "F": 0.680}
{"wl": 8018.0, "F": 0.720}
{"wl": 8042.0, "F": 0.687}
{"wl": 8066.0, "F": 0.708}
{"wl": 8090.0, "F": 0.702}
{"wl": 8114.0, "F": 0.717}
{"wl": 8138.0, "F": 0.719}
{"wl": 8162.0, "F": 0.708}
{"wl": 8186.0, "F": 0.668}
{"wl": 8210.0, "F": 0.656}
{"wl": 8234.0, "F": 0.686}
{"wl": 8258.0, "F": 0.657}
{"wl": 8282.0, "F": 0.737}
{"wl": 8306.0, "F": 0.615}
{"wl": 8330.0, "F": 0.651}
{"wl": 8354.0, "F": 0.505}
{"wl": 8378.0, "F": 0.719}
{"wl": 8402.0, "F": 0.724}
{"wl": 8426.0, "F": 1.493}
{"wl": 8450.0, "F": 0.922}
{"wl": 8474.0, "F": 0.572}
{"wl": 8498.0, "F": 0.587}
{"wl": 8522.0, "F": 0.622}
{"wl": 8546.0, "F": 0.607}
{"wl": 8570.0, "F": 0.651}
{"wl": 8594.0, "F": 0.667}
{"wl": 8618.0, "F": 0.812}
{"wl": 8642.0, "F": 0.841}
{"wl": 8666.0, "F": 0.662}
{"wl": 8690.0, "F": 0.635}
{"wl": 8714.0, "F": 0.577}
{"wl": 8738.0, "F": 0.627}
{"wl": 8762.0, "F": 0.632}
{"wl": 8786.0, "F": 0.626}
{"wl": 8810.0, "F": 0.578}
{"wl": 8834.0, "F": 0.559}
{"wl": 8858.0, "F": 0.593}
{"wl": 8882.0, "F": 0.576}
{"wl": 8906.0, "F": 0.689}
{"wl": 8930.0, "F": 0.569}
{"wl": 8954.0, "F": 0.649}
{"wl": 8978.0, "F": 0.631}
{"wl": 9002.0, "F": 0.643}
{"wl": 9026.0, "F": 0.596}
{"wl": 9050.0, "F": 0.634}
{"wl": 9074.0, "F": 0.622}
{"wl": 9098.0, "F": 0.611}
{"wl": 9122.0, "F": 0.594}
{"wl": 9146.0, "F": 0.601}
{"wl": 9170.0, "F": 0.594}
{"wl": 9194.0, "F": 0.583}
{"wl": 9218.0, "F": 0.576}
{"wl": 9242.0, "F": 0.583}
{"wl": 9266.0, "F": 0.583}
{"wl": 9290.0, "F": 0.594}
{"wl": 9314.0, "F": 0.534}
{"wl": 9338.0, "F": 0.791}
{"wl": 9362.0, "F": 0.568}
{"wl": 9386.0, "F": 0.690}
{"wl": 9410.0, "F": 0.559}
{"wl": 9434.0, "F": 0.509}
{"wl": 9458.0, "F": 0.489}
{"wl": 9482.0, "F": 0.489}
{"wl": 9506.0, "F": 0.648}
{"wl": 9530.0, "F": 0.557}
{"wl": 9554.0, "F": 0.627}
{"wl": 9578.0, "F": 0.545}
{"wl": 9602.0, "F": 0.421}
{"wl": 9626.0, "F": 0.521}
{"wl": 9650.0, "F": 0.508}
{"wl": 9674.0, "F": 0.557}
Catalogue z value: 0.284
